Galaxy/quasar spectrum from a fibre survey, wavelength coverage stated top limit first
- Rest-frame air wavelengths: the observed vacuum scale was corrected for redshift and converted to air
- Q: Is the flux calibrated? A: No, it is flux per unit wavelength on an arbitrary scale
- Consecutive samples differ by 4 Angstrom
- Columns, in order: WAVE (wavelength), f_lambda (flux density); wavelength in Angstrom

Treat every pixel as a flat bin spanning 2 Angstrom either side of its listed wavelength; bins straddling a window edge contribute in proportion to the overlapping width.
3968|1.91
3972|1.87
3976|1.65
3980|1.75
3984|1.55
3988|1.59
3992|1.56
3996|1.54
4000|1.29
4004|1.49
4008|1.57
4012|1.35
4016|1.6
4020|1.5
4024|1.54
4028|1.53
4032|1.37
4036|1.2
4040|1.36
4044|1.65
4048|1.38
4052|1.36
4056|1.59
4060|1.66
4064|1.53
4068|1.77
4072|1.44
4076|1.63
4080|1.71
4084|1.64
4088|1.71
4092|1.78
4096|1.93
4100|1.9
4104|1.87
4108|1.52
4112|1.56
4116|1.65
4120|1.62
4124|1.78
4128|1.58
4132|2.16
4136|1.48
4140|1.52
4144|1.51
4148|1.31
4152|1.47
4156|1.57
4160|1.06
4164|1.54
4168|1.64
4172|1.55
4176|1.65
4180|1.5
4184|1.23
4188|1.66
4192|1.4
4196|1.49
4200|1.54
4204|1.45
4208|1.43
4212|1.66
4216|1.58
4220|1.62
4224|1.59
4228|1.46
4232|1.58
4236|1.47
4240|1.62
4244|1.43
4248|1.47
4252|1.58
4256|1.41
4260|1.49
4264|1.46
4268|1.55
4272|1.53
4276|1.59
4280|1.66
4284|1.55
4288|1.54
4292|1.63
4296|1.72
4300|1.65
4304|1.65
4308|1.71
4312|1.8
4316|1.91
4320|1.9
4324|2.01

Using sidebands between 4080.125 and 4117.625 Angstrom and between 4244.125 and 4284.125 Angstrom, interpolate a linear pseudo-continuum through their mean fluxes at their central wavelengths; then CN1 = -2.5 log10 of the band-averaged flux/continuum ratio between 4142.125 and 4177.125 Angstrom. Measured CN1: 0.12 mag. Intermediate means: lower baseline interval 1.73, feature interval 1.47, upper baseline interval 1.52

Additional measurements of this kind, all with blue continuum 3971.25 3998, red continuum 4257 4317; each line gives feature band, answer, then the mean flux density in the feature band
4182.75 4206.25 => 0.11 mag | 1.47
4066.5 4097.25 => -0.04 mag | 1.69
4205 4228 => 0.04 mag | 1.56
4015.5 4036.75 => 0.12 mag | 1.46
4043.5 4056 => 0.12 mag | 1.46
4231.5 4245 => 0.07 mag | 1.53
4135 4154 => 0.12 mag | 1.46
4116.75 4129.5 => -0.02 mag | 1.66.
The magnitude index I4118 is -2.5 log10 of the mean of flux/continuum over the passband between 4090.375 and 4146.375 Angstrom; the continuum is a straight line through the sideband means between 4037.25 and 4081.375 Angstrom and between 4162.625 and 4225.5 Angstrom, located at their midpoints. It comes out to -0.109 mag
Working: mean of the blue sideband 1.54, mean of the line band 1.7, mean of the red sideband 1.53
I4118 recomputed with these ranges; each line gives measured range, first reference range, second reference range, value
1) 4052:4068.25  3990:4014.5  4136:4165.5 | -0.10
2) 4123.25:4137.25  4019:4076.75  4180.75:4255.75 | -0.17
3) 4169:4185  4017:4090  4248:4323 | 0.05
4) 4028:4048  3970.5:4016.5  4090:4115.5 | 0.17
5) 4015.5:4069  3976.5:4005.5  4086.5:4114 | 0.10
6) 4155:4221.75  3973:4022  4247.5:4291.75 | 0.03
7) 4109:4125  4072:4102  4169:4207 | 0.02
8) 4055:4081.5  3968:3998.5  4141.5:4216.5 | -0.02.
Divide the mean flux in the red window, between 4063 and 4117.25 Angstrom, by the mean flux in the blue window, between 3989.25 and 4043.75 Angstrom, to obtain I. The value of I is 1.16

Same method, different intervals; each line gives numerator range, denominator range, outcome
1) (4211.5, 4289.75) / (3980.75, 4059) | 1.04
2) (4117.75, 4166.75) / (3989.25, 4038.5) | 1.06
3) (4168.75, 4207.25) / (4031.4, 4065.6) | 1.03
